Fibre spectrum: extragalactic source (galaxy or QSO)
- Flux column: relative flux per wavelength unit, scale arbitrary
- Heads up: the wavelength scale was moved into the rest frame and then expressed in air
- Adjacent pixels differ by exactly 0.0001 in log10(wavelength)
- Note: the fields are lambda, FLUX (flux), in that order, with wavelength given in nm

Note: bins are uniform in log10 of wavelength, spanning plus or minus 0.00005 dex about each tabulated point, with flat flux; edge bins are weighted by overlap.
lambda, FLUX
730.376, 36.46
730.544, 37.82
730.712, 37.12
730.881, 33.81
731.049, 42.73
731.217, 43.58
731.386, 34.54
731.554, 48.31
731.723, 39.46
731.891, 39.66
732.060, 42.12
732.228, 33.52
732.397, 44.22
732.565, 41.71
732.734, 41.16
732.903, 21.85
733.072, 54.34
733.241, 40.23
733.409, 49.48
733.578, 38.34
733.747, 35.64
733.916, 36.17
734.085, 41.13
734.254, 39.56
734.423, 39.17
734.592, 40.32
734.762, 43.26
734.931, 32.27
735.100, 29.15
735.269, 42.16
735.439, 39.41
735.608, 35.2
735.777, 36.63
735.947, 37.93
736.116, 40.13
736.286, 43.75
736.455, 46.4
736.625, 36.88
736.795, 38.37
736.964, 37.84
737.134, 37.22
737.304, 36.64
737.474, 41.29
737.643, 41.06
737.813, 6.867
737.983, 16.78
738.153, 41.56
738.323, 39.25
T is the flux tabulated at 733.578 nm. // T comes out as 38.34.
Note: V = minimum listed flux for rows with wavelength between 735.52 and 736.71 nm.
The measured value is 35.2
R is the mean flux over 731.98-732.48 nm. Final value 39.9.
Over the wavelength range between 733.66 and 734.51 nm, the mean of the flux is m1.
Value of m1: 38.3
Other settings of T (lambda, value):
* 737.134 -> 37.22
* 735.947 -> 37.93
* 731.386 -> 34.54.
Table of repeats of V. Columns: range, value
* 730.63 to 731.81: 33.81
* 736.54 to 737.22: 36.88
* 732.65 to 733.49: 21.85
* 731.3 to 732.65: 33.52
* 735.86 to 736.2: 37.93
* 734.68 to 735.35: 29.15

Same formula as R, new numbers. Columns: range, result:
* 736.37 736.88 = 40.6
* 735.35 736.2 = 37.9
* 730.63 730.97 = 35.5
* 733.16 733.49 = 45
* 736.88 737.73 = 38.7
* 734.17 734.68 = 39.7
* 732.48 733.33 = 40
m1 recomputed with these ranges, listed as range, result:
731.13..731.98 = 41.1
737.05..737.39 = 36.9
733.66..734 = 35.9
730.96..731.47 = 40.2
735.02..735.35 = 35.7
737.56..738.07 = 21.6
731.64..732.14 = 40.4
